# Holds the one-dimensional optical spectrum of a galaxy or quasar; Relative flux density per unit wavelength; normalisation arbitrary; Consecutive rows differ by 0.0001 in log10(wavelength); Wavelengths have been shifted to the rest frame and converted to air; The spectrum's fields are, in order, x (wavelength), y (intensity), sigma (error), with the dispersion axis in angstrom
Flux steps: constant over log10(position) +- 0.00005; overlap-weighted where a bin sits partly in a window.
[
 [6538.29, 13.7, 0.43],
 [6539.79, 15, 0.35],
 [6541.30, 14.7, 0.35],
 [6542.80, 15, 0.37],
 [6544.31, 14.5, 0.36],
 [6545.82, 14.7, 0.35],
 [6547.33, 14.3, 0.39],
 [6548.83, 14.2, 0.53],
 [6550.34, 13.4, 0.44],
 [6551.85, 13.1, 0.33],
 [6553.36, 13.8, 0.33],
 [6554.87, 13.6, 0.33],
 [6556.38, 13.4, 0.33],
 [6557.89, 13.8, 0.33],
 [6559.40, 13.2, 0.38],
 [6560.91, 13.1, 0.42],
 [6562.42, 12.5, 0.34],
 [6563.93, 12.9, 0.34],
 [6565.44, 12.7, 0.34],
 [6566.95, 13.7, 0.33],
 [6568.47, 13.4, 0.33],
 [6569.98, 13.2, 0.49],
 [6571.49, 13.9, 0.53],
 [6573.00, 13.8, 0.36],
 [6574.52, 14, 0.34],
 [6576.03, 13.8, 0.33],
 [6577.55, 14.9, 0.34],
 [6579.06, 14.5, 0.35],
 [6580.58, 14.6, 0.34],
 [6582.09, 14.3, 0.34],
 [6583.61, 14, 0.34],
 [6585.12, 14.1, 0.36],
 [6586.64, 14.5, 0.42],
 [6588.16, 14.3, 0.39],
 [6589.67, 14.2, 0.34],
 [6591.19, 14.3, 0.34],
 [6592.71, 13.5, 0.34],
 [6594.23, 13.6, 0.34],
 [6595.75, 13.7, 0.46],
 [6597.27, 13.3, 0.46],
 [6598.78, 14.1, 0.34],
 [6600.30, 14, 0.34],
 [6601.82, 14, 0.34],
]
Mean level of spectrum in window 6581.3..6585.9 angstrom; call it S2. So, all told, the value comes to 14.2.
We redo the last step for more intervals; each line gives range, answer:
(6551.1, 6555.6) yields 13.5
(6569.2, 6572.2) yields 13.6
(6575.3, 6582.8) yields 14.4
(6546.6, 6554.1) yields 13.8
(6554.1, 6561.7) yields 13.4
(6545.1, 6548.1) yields 14.5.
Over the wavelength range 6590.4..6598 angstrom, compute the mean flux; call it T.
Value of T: 13.7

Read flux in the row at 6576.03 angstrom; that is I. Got 13.8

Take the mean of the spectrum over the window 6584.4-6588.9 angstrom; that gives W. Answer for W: 14.3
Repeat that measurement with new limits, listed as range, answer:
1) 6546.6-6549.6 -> 14.3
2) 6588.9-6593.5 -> 14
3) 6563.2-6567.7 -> 13.1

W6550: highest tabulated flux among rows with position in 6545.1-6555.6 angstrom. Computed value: 14.7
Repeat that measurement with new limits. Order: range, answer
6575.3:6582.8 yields 14.9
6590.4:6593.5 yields 14.3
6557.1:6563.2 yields 13.8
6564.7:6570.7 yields 13.7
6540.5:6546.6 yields 15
